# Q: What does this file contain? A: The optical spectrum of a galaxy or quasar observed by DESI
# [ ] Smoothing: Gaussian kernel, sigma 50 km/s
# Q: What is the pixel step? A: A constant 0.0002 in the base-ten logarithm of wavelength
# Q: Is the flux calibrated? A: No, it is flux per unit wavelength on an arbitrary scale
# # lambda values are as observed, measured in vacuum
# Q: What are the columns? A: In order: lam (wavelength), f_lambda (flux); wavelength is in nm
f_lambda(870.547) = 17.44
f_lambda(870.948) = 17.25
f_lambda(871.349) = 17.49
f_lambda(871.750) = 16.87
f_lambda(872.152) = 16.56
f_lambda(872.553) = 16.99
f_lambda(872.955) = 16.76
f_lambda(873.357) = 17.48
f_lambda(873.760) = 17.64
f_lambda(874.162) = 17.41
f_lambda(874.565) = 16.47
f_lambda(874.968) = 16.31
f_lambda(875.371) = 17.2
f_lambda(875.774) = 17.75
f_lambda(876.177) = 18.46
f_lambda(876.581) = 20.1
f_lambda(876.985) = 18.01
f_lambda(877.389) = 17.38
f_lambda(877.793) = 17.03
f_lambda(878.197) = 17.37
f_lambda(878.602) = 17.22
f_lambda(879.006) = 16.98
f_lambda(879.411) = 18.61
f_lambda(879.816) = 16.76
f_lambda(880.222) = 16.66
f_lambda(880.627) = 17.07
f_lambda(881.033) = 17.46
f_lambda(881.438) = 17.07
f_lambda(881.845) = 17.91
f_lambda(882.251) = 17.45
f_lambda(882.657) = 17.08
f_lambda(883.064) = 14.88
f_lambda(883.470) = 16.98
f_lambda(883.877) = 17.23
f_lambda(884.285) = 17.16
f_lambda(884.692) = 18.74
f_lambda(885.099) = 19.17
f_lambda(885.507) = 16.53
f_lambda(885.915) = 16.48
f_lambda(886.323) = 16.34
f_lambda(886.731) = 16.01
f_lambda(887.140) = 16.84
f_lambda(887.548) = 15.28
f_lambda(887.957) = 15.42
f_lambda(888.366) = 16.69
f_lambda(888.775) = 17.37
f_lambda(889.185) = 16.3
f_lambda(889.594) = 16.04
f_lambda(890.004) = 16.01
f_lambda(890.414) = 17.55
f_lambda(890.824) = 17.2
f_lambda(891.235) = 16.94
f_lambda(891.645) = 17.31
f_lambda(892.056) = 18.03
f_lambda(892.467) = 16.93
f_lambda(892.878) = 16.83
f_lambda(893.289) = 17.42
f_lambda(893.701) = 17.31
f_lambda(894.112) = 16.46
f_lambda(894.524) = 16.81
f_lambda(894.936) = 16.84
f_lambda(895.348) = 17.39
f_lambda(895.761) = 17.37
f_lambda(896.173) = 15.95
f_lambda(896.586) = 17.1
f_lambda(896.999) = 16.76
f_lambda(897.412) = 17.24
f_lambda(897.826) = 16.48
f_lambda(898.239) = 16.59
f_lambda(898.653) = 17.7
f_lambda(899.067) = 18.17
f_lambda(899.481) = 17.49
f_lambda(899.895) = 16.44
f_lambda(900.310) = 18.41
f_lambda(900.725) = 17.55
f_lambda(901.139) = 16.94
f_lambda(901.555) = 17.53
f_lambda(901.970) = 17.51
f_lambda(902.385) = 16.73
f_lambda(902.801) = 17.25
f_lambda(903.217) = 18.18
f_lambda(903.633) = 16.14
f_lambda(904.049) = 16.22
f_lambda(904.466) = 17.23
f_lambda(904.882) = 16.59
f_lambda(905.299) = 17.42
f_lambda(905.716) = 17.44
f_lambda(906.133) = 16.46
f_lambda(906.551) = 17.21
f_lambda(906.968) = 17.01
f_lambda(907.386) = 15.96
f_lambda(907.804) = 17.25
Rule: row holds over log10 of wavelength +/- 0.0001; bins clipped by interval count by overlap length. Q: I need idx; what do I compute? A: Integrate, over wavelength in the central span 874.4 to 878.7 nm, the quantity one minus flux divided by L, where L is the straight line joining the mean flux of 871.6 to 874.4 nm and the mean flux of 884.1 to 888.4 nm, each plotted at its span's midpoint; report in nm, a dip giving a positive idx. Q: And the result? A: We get -0.146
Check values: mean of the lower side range 17.1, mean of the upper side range 16.8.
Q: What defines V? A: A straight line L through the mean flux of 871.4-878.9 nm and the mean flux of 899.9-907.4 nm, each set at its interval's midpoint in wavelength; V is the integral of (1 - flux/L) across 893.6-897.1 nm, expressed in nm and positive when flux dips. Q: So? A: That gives 0.06 nm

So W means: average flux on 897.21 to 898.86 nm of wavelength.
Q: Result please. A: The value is 17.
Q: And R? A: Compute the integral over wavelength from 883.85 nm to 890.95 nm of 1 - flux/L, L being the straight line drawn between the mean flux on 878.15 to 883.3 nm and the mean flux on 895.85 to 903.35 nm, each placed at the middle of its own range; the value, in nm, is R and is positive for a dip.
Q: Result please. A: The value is 0.15 nm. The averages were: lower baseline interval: 17.1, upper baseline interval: 17.2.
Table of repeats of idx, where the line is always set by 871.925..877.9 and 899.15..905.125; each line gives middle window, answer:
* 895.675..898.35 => 0.07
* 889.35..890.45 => 0.06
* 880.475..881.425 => 0.01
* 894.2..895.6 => 0.02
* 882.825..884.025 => 0.07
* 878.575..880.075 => 0.00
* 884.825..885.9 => -0.02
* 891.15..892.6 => -0.01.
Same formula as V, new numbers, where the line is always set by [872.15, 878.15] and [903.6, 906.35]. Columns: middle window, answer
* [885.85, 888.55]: 0.17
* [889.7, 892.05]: 0.01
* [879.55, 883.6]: 0.09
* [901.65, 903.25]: -0.04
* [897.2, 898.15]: 0.01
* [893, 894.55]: 0.00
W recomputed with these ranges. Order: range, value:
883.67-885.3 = 18.1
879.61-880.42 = 16.7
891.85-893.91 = 17.3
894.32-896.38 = 16.9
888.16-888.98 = 17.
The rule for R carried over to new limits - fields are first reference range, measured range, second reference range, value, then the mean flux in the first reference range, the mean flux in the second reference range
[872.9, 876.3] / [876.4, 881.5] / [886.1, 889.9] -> -0.17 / 17.3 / 16.3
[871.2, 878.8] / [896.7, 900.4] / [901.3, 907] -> -0.02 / 17.4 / 17.1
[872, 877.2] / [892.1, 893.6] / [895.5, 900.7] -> 0.00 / 17.5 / 17.2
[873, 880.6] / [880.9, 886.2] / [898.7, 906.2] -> 0.05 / 17.5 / 17.2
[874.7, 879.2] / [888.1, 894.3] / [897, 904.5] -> 0.15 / 17.6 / 17.2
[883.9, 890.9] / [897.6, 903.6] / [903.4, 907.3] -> -0.18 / 16.8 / 16.8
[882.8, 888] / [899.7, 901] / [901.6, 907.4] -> -0.04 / 16.7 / 17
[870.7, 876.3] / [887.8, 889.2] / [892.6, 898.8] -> 0.04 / 17.2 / 16.9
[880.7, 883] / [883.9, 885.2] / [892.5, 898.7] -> -0.07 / 17.2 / 16.9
